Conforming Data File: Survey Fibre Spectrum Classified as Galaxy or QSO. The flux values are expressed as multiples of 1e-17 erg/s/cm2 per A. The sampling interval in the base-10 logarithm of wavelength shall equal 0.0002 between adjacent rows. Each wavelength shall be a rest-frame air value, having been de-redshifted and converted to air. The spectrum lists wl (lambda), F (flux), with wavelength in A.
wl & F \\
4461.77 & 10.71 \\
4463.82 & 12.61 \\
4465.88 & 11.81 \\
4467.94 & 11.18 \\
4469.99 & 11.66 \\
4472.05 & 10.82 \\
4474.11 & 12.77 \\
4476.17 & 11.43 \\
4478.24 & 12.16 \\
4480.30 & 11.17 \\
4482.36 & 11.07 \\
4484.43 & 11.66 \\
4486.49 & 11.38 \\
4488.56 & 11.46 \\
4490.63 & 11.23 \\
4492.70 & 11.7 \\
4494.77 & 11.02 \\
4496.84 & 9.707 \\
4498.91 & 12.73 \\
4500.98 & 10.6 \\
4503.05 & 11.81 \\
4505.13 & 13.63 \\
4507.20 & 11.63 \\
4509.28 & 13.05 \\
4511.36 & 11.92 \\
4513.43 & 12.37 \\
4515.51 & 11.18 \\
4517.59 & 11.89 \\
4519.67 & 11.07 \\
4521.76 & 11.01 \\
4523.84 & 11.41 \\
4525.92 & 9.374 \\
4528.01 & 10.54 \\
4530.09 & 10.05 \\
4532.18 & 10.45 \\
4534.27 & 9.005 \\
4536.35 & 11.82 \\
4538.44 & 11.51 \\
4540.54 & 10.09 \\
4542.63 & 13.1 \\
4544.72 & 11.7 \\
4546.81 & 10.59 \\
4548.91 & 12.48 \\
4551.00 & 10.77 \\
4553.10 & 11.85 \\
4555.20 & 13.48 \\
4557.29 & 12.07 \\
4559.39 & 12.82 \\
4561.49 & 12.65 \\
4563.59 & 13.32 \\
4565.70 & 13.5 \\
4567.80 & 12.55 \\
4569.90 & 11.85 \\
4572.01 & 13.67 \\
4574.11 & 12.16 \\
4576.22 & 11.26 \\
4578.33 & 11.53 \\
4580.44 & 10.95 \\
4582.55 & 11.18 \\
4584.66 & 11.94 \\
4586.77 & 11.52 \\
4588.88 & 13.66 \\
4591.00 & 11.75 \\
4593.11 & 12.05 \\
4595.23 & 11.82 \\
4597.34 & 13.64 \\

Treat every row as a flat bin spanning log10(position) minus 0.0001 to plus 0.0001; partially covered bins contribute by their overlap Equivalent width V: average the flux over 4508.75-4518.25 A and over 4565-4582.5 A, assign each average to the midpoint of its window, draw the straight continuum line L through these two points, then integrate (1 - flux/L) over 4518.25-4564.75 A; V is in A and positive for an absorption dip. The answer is 2.48 A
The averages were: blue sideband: 12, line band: 11.4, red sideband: 12.1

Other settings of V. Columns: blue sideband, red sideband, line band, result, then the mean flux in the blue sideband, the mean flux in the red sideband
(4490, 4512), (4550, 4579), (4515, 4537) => 2.4 A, 11.7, 12.4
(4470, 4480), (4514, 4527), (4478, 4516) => -0.9 A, 11.7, 11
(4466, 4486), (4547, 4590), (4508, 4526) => 0.4 A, 11.6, 12.2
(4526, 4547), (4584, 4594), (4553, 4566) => -1.6 A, 10.8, 12.2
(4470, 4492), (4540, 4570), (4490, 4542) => 2.7 A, 11.5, 12.2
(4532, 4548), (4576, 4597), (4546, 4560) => -0.9 A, 11.1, 11.9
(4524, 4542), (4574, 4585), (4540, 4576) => -4.3 A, 10.5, 11.4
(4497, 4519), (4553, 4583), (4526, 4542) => 2.2 A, 12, 12.4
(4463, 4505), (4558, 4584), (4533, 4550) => 1.1 A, 11.5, 12.3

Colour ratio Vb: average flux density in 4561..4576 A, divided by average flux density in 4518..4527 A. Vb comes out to 1.18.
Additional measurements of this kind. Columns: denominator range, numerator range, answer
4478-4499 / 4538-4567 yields 1.08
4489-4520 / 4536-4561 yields 1.01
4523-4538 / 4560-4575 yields 1.23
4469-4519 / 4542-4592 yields 1.04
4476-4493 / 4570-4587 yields 1.03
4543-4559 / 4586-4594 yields 1.03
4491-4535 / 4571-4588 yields 1.05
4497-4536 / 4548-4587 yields 1.08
